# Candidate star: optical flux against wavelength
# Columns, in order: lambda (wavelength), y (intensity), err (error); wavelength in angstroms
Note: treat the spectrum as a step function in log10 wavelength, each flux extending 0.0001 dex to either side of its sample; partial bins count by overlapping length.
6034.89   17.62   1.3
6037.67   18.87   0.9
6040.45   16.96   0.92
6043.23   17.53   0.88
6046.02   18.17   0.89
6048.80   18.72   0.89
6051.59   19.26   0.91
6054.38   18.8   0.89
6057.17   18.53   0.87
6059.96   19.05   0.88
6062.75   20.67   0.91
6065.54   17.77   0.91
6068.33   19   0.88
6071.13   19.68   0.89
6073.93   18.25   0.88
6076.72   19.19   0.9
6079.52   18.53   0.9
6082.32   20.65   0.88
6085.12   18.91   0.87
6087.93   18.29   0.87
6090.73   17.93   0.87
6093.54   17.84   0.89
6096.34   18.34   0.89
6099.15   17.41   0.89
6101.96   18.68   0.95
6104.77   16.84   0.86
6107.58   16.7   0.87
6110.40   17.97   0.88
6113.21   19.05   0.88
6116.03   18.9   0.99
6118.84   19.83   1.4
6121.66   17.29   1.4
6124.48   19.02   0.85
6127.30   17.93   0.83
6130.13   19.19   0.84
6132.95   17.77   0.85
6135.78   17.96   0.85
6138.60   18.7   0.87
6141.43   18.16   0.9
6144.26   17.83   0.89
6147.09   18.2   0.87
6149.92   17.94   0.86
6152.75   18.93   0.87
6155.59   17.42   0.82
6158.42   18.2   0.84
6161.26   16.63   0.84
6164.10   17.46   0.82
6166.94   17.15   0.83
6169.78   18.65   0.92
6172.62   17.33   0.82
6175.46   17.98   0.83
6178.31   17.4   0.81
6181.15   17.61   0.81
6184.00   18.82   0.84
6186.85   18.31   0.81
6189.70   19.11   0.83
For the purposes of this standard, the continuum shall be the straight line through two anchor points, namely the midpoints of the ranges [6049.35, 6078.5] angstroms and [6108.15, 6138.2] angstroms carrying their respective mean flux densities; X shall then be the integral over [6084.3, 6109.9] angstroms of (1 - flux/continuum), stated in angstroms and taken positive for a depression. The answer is 1.1 angstroms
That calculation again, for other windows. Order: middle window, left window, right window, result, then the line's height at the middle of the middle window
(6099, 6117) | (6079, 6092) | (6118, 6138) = 0.7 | 18.6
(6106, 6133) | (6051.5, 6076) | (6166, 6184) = 0.0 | 18.4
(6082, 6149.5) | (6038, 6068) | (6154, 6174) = -1.0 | 18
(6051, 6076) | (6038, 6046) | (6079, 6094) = -1.2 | 18.2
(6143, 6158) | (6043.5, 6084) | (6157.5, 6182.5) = -0.2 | 17.8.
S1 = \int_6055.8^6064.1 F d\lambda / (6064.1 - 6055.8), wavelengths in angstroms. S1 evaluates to 19.4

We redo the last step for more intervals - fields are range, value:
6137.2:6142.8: 18.4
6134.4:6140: 18.4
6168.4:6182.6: 17.8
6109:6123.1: 18.6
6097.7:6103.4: 18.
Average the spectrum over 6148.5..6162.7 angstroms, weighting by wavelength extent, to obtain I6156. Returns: 17.8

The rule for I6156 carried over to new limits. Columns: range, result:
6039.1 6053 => 18.1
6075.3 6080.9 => 18.9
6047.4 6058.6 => 18.8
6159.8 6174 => 17.4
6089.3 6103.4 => 18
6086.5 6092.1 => 18.1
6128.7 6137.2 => 18.3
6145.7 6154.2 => 18.4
